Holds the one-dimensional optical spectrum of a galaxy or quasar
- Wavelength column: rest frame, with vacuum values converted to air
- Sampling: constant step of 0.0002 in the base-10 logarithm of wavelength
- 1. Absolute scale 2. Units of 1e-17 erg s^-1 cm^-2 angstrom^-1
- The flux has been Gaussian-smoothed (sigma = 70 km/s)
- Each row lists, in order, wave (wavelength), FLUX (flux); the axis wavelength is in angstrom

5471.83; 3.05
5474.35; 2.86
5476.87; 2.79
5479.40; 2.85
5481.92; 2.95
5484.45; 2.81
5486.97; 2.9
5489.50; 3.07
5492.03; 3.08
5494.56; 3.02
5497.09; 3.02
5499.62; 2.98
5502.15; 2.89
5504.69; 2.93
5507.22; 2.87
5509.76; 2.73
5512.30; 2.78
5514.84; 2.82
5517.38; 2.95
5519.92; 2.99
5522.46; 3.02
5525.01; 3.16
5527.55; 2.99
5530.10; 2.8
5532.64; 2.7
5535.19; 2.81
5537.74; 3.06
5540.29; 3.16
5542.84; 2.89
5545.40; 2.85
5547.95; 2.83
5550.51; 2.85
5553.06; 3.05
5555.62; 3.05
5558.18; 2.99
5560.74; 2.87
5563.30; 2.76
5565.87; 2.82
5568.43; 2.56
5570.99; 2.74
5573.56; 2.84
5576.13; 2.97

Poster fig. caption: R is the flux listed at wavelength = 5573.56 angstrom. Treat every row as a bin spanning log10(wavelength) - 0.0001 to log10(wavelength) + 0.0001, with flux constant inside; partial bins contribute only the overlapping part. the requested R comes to 2.84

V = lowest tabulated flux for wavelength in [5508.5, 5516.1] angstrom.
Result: 2.73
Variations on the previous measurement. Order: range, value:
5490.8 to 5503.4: 2.89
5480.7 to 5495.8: 2.81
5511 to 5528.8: 2.78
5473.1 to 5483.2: 2.79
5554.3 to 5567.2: 2.76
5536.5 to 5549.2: 2.83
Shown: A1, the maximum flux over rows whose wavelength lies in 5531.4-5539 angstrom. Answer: 3.06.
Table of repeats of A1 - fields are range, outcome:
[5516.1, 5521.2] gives 2.99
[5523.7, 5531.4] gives 3.16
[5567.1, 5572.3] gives 2.74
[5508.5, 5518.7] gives 2.95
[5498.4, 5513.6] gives 2.98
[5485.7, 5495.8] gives 3.08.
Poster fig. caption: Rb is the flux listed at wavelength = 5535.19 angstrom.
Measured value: 2.81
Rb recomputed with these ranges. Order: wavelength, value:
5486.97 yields 2.9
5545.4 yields 2.85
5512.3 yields 2.78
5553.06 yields 3.05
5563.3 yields 2.76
